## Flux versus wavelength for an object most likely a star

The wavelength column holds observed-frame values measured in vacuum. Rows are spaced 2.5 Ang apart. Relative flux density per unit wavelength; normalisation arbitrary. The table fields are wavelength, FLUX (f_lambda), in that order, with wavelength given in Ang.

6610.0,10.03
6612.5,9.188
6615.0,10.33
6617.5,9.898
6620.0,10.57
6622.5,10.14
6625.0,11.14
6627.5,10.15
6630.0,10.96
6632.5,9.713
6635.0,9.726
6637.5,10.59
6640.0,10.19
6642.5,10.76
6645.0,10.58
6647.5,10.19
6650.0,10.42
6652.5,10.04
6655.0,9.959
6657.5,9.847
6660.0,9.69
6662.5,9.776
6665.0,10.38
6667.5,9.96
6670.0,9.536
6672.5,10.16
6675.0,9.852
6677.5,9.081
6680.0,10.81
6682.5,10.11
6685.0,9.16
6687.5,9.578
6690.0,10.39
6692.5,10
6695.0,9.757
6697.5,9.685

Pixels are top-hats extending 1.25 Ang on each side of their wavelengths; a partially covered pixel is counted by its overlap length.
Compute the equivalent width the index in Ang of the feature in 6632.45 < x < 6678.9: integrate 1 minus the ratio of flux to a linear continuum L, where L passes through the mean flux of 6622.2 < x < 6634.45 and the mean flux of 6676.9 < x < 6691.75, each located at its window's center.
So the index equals 0.6 Ang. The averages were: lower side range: 10.4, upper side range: 9.89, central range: 10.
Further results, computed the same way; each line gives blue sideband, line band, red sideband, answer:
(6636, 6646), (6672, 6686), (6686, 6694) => 0.3 Ang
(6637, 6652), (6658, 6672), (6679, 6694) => 0.5 Ang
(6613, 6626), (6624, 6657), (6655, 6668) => -0.6 Ang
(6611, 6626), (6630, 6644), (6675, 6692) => -0.2 Ang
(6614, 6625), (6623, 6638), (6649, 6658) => -0.2 Ang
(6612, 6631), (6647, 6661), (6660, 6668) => 0.1 Ang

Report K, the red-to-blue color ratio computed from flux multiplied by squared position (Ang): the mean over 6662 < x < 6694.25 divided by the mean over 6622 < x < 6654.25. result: 0.97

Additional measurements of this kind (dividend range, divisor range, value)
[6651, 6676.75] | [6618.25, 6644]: 0.96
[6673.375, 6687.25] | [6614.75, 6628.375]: 0.96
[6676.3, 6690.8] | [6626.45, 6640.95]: 0.98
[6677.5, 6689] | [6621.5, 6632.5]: 0.95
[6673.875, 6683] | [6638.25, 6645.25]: 0.96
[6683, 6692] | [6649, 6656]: 0.97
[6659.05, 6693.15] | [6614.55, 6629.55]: 0.97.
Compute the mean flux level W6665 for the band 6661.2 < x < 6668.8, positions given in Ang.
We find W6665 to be 10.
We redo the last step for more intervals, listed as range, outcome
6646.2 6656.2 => 10.2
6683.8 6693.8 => 9.78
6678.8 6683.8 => 10.4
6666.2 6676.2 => 9.88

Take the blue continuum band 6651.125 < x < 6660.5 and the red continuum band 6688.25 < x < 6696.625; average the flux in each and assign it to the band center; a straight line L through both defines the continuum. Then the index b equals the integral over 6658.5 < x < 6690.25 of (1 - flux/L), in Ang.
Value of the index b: 0.3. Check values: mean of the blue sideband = 9.91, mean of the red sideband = 10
